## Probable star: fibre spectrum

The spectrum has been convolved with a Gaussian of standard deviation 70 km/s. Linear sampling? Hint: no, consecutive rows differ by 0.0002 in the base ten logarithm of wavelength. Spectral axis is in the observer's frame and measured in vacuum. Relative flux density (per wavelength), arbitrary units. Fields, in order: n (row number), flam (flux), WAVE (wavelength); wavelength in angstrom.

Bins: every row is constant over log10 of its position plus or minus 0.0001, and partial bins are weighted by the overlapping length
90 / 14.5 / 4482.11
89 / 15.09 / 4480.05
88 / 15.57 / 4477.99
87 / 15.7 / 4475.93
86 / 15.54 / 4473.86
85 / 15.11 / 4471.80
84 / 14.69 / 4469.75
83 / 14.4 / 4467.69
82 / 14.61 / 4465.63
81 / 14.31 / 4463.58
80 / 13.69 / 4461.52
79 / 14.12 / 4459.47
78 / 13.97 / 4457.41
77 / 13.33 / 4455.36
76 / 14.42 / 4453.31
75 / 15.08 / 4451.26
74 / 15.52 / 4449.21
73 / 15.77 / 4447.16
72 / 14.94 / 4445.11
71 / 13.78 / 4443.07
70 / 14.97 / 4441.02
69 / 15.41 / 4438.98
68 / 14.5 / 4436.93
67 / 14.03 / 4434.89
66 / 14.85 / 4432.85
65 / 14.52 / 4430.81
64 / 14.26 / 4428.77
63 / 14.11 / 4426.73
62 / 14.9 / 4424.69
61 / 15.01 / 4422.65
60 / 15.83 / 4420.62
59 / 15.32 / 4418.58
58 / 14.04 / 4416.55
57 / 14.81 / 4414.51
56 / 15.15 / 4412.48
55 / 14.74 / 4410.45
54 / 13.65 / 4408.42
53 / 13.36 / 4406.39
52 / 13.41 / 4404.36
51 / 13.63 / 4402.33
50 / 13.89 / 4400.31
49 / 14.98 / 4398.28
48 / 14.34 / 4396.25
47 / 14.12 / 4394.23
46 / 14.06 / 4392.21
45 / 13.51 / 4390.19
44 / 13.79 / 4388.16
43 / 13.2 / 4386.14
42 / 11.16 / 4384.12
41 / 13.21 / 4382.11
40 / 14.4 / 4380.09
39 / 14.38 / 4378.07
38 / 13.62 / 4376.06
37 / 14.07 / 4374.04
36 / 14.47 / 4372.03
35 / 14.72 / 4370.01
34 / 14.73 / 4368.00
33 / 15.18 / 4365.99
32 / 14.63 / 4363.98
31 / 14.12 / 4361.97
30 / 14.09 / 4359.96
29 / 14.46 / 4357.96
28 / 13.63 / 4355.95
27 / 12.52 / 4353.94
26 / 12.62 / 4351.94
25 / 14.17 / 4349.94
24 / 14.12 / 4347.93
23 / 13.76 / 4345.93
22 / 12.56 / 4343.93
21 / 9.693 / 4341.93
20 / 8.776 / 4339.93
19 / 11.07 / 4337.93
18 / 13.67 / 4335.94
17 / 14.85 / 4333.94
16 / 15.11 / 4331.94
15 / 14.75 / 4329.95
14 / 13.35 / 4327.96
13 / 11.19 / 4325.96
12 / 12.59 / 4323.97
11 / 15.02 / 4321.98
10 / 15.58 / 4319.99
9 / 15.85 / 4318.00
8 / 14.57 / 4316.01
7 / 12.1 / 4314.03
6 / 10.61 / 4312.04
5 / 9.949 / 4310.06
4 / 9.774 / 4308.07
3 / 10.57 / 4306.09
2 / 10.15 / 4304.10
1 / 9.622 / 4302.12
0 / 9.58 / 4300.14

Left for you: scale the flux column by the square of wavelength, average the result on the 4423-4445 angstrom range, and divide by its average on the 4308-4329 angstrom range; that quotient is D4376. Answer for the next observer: 1.2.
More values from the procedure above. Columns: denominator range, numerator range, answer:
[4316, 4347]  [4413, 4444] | 1.16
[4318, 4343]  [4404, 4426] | 1.16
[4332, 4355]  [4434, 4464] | 1.21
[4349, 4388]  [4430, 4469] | 1.09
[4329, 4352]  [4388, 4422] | 1.14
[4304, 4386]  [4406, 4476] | 1.16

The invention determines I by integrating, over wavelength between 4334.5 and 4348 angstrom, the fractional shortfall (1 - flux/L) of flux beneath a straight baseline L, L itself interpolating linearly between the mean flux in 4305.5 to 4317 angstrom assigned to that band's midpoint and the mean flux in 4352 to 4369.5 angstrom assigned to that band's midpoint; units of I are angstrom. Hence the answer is 1.1 angstrom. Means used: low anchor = 11.3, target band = 11.9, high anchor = 14.1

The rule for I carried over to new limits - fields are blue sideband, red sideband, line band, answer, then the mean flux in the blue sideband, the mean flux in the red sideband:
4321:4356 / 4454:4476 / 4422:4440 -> -0.7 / 12.9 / 14.4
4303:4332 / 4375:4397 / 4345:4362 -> -0.7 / 12.7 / 13.6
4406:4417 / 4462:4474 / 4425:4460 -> -0.1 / 14.4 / 14.7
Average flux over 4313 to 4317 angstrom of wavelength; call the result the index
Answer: 13.3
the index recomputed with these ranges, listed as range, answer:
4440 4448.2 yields 14.9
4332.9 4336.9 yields 14.2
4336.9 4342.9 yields 9.88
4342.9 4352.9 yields 13.4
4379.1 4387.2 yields 13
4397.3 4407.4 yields 13.8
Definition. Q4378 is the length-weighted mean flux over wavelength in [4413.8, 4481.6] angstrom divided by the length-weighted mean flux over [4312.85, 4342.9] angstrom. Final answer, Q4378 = 1.12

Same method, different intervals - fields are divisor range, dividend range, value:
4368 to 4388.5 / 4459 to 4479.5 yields 1.08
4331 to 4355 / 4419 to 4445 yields 1.15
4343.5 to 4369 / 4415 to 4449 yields 1.06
